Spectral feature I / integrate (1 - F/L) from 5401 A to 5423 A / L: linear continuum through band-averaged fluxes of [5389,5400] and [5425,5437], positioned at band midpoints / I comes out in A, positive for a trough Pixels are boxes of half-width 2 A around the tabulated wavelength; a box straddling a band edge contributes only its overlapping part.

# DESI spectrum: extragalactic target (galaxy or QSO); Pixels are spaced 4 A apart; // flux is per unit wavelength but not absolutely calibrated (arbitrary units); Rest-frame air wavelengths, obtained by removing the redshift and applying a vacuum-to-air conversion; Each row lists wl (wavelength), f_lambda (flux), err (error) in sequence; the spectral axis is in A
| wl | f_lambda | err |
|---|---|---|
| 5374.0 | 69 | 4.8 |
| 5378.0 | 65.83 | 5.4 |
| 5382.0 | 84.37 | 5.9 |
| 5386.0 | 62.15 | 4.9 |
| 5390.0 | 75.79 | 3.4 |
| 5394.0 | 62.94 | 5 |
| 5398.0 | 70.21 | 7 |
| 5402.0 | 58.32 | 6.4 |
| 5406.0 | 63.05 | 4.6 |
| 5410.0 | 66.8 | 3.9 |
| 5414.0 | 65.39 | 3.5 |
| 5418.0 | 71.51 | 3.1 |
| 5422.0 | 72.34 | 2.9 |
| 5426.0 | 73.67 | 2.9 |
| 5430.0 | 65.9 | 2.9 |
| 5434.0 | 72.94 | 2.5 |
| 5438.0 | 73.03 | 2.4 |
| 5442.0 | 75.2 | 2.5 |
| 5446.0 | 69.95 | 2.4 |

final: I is 1.1 A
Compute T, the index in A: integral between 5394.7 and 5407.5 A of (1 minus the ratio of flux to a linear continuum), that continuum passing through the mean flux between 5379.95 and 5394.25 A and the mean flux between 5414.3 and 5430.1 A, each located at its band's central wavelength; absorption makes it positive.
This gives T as 1.42 A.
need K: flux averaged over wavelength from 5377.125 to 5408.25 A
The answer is 67.9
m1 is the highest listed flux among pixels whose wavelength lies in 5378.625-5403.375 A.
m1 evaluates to 84.37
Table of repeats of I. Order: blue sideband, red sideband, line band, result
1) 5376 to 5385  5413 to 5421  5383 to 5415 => 2.4 A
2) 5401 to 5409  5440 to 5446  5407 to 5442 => -1.3 A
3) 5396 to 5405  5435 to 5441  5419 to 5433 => -0.1 A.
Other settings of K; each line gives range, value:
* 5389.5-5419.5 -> 66.2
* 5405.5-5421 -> 67.4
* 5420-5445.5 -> 72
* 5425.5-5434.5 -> 70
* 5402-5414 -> 63.9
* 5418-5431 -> 71.1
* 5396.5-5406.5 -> 63.7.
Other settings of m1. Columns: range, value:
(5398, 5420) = 71.51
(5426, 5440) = 73.67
